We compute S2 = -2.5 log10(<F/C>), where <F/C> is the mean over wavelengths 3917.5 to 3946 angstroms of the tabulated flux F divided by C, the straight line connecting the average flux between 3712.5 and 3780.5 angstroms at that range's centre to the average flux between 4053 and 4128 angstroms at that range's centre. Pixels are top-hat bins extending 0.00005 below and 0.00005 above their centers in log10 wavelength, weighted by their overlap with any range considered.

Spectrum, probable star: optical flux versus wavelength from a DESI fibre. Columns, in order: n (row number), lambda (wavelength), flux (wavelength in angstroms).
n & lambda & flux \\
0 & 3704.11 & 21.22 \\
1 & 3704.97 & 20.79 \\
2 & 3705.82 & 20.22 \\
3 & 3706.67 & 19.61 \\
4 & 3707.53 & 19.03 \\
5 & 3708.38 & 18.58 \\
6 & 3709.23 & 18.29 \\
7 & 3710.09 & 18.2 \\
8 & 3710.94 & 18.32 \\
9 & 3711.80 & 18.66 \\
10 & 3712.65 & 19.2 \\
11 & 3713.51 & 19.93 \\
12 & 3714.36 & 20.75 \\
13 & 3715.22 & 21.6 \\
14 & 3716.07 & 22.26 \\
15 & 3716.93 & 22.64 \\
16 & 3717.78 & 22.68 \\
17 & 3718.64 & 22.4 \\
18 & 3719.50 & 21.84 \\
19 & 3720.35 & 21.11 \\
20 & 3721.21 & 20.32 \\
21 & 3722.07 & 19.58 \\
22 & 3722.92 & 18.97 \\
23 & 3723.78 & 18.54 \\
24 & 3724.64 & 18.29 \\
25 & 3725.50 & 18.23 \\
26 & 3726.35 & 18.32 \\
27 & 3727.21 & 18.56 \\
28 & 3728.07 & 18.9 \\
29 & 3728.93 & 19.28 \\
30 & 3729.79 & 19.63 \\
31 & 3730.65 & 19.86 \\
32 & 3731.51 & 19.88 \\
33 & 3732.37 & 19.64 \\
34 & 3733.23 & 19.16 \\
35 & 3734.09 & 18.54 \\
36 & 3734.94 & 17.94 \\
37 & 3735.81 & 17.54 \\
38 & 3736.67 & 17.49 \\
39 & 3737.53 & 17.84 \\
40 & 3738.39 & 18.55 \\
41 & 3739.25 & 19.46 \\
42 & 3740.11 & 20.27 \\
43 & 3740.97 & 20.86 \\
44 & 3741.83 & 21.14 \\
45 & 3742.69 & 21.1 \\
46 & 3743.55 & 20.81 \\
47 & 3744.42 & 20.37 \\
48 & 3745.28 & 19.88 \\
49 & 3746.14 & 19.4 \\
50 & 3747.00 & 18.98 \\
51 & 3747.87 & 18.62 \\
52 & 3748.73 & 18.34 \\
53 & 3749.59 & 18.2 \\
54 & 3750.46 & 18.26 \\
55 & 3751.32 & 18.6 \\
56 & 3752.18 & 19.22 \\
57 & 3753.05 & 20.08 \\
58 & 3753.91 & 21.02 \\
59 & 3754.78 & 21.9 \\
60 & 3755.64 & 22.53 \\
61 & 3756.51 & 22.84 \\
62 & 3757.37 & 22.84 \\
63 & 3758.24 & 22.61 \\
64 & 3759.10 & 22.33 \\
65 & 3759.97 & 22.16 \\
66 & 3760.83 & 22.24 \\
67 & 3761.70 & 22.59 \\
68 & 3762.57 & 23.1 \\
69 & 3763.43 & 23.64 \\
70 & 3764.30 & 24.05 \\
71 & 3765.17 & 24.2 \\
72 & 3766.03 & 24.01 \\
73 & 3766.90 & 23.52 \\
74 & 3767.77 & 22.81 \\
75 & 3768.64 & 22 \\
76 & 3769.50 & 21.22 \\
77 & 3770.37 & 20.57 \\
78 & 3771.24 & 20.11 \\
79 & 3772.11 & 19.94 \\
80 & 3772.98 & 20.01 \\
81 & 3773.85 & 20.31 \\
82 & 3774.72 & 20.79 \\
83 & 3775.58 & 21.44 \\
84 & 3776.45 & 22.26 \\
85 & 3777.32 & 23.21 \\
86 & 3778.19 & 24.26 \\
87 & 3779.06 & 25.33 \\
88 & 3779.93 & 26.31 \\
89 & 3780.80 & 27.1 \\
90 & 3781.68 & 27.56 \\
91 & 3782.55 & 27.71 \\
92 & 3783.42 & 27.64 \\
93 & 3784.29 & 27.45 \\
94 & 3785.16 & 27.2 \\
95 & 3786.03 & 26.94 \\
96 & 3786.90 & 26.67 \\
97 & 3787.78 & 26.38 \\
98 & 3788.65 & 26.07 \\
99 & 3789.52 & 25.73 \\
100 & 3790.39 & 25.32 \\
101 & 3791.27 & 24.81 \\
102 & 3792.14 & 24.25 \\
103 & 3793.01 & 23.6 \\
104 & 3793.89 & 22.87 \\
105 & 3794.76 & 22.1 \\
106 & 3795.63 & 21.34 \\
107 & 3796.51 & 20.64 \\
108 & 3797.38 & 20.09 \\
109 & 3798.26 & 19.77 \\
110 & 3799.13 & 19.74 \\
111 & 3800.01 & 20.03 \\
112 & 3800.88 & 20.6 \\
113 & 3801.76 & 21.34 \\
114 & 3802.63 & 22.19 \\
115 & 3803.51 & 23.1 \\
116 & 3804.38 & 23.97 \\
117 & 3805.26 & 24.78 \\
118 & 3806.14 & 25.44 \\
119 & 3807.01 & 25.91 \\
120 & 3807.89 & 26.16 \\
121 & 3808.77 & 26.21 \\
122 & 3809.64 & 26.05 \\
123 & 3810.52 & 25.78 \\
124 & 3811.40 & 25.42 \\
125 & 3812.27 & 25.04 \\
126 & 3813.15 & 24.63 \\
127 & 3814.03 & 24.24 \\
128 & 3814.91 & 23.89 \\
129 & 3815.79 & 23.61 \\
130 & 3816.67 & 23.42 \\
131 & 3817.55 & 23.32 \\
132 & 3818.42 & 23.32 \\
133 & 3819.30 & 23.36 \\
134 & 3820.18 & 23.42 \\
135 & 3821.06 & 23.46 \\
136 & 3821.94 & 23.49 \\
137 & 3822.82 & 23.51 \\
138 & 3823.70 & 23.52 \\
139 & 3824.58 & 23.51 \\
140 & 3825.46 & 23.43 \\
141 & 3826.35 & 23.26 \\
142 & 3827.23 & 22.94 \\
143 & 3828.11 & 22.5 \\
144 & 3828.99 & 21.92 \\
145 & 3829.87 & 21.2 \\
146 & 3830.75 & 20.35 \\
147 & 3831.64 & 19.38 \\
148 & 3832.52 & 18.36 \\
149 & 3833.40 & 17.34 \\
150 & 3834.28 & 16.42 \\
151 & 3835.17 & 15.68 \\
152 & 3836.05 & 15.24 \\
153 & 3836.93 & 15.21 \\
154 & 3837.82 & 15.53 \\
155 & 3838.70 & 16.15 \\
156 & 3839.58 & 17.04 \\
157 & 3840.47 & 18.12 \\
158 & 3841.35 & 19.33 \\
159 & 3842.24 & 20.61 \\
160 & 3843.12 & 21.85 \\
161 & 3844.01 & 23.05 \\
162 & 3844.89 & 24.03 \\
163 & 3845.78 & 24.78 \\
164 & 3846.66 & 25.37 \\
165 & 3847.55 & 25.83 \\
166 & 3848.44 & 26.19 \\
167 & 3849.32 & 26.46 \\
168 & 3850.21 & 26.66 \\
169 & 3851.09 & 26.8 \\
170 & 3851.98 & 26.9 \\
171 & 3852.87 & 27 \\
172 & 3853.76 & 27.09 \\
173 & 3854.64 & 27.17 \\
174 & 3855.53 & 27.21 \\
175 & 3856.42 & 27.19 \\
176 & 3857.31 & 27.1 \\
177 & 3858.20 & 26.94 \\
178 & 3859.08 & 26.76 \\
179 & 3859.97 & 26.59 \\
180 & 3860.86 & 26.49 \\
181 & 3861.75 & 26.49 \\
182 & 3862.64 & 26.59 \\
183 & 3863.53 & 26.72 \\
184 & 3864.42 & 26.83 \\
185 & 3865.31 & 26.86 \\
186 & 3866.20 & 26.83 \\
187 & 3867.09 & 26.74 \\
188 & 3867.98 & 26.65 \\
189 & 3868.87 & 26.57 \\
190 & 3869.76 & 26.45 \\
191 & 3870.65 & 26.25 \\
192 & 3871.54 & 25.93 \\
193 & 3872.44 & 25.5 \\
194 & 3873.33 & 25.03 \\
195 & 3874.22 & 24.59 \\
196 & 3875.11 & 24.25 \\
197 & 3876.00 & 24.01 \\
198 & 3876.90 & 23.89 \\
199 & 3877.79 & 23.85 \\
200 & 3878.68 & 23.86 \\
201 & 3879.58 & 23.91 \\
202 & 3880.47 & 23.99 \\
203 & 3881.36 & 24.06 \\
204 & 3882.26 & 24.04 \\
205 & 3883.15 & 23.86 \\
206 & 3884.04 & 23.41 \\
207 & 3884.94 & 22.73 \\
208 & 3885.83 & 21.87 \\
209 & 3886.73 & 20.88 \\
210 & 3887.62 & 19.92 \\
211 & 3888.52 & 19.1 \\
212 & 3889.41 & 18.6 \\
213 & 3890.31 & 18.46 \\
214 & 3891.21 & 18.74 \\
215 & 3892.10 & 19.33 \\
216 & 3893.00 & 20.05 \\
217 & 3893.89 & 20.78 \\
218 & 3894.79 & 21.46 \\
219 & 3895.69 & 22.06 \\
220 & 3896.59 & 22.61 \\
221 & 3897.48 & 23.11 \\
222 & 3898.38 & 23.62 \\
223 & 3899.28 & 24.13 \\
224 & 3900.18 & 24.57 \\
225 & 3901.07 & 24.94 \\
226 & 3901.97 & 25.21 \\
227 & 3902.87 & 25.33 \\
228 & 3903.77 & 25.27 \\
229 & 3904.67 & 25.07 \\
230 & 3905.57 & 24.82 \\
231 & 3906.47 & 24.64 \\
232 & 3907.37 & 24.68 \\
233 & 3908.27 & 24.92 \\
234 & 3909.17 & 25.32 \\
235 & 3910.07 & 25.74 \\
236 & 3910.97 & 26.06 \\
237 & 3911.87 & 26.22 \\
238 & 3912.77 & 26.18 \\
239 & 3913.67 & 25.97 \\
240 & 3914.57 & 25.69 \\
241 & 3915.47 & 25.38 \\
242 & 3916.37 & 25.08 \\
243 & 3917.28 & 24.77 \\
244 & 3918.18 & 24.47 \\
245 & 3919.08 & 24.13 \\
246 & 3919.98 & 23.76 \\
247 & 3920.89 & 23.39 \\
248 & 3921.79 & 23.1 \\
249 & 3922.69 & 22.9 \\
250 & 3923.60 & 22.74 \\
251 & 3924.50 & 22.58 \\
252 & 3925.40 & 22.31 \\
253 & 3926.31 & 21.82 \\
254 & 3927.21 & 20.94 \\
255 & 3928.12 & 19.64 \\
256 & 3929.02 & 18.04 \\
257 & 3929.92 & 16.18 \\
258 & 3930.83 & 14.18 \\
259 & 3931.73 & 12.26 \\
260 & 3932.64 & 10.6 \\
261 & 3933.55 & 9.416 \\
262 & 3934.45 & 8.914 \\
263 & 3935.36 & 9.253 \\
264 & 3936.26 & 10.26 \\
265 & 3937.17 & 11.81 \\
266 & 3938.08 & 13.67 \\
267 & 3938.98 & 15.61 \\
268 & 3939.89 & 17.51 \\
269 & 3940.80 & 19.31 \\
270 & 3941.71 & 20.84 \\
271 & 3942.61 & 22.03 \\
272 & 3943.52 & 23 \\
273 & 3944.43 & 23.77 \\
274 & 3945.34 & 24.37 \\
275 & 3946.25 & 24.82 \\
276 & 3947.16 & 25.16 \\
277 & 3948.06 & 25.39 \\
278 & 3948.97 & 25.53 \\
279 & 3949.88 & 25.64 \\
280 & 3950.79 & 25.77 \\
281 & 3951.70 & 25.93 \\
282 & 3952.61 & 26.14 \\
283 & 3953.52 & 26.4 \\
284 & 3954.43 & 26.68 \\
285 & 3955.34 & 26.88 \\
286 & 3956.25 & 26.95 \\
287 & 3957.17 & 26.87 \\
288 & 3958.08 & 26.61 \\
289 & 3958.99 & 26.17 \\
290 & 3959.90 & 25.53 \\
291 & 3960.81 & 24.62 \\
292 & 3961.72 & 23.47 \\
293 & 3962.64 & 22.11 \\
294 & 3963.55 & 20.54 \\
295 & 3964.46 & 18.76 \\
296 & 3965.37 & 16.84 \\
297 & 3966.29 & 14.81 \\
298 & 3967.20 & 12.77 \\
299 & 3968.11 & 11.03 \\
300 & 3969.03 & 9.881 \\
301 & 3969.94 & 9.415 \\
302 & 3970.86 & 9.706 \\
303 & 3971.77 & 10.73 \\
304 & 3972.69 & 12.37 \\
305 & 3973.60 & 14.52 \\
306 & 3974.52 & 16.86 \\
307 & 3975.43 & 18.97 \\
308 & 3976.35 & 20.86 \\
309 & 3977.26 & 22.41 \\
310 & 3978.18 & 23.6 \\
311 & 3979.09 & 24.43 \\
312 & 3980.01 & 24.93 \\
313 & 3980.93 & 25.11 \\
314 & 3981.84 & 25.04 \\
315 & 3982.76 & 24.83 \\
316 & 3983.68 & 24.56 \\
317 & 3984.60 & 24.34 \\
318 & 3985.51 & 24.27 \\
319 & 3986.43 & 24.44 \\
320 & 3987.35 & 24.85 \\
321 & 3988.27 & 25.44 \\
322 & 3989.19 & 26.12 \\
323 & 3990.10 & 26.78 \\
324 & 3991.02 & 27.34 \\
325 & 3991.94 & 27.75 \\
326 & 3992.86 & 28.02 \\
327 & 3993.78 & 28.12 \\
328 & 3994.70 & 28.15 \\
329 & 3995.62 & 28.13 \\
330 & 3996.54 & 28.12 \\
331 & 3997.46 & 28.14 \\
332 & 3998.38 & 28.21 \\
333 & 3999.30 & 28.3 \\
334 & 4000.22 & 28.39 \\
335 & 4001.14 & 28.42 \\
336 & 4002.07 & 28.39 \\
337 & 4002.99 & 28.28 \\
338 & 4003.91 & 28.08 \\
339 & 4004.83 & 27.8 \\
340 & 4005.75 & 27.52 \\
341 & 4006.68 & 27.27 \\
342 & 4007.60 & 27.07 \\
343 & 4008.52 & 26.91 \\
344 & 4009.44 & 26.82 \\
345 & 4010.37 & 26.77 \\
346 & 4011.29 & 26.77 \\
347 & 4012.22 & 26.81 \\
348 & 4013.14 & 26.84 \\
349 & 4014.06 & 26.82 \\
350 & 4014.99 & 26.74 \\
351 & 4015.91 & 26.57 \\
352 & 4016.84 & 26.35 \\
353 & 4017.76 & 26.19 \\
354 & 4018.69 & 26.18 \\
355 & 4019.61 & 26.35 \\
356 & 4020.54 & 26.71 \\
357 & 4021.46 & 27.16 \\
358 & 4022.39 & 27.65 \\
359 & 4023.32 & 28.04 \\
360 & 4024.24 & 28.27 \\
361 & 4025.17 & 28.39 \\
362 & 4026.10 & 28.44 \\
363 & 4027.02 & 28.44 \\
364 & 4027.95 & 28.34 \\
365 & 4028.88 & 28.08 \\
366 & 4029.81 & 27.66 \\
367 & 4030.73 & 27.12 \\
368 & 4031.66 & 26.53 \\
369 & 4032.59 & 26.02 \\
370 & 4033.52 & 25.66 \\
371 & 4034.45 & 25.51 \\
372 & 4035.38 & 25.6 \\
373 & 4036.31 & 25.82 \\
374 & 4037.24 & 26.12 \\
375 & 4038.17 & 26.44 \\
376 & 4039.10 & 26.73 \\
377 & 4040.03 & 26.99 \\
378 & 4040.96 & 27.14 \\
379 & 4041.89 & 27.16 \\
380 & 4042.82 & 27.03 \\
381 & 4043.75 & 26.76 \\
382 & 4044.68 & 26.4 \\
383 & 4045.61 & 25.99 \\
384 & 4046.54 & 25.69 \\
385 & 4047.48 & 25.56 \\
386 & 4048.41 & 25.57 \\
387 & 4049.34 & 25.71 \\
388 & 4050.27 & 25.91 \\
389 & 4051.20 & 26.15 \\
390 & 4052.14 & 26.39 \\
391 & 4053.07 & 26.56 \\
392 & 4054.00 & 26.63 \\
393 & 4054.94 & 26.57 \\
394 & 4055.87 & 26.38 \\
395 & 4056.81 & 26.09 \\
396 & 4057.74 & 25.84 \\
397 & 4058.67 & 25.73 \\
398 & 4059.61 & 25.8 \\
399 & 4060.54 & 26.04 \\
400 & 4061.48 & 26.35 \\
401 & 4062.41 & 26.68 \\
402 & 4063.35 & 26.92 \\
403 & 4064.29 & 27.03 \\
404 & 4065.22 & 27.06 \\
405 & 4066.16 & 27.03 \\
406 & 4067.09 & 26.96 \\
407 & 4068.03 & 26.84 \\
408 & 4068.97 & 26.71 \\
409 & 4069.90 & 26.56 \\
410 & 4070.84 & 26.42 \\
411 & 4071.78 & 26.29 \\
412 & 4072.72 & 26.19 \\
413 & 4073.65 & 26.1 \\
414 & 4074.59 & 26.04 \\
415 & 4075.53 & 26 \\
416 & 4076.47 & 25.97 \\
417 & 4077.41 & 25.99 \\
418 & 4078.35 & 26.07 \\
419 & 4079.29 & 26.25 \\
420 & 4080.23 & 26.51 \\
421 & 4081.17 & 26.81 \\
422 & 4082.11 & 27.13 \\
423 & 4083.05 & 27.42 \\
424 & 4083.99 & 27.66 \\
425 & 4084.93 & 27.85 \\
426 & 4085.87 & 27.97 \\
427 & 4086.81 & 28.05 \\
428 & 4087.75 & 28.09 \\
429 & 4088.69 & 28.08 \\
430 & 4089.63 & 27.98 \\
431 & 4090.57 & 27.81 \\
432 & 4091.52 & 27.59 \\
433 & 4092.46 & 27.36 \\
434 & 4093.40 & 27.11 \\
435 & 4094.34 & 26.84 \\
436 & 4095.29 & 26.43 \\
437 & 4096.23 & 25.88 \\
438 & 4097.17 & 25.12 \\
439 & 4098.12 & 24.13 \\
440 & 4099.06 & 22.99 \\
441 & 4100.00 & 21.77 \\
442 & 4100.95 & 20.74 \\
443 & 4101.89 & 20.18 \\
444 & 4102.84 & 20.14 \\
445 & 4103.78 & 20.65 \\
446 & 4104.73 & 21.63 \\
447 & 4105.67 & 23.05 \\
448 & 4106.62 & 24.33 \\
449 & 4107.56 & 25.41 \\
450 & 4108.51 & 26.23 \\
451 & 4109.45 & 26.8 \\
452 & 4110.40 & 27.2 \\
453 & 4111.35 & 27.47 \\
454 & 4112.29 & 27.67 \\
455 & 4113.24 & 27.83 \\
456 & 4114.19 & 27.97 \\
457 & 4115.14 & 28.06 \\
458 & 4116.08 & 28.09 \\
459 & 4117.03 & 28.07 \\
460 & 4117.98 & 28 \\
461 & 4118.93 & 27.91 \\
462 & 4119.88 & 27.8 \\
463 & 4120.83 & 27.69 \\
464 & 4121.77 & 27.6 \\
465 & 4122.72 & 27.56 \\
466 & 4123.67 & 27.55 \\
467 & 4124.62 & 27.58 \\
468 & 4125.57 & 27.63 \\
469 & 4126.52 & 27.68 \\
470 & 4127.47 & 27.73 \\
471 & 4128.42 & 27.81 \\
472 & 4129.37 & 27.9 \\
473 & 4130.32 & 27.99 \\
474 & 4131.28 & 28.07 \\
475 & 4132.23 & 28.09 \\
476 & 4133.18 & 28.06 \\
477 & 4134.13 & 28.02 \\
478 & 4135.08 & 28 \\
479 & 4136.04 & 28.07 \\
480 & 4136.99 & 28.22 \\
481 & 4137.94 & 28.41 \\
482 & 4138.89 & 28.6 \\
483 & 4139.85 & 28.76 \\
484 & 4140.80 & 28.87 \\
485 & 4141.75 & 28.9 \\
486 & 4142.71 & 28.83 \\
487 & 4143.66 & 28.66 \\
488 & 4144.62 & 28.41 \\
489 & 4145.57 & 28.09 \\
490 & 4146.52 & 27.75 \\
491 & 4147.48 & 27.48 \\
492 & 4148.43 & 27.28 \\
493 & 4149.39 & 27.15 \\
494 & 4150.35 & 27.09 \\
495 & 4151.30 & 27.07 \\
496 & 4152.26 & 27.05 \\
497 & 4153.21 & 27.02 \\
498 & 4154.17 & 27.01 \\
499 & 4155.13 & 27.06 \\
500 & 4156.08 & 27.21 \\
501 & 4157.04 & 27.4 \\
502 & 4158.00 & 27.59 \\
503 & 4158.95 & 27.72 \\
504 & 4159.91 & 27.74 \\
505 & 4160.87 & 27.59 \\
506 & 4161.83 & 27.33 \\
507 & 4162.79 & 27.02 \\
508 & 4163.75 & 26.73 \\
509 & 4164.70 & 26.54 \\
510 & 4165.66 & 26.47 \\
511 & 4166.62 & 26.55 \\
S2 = 0.27 mag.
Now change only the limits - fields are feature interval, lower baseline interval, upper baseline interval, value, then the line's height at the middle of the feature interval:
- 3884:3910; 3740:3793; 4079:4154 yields 0.08 mag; 24.2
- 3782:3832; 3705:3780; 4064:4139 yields -0.10 mag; 21.6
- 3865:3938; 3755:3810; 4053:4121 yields 0.11 mag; 24.6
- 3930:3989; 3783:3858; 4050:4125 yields 0.23 mag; 24.8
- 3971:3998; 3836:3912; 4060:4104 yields 0.06 mag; 25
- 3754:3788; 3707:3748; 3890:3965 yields -0.17 mag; 20.2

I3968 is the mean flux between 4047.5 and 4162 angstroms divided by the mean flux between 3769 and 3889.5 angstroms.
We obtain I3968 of 1.1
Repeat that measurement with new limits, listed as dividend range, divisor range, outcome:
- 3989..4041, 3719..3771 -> 1.34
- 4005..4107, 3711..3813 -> 1.20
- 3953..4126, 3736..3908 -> 1.11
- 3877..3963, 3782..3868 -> 0.94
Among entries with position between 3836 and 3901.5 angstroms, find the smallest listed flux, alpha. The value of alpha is 15.21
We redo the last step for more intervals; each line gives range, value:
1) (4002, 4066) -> 25.51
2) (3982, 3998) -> 24.27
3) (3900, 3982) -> 8.914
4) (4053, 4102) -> 20.18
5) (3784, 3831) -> 19.74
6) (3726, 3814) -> 17.49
